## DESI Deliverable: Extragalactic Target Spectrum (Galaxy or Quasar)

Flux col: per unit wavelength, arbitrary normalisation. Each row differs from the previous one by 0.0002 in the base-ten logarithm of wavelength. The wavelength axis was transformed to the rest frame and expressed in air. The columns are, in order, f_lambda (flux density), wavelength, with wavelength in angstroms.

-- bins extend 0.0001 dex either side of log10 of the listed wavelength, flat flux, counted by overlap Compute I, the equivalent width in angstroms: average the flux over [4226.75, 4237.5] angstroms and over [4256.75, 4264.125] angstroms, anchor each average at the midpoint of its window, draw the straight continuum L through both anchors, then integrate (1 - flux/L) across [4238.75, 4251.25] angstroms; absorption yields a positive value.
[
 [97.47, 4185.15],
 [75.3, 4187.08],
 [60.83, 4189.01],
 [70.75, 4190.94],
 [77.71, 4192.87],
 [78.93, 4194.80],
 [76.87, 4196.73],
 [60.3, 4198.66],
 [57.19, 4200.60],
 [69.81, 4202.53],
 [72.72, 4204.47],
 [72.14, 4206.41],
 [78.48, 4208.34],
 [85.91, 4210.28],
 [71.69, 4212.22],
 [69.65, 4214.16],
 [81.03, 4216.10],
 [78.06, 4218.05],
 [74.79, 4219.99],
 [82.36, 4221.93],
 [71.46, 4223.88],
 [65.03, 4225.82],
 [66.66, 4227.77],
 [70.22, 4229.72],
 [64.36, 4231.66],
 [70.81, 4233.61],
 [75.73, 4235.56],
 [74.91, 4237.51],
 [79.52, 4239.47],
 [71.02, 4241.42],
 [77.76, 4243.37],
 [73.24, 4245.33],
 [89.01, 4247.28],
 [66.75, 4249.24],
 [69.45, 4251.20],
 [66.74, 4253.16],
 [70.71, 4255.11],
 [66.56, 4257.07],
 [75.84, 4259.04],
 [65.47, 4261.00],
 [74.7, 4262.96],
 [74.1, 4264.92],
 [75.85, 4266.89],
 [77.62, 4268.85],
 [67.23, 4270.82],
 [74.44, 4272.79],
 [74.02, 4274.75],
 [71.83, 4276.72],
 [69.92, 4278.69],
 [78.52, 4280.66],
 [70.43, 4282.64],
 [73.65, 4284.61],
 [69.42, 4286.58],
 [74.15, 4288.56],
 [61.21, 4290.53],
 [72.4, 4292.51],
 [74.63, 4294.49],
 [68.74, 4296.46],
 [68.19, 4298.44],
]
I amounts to -0.9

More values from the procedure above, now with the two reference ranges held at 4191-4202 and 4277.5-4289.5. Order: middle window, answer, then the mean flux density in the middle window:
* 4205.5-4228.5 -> -1.3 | 74.9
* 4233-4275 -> -0.8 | 73.3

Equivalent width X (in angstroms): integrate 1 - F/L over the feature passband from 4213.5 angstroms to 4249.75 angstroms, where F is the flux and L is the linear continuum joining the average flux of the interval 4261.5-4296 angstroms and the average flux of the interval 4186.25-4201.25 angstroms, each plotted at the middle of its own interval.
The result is -1.5 angstroms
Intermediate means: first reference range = 69.9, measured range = 73.9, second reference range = 72.4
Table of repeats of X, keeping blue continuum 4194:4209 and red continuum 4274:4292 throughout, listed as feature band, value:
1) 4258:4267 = -0.2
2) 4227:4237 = 0.1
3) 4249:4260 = 0.3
